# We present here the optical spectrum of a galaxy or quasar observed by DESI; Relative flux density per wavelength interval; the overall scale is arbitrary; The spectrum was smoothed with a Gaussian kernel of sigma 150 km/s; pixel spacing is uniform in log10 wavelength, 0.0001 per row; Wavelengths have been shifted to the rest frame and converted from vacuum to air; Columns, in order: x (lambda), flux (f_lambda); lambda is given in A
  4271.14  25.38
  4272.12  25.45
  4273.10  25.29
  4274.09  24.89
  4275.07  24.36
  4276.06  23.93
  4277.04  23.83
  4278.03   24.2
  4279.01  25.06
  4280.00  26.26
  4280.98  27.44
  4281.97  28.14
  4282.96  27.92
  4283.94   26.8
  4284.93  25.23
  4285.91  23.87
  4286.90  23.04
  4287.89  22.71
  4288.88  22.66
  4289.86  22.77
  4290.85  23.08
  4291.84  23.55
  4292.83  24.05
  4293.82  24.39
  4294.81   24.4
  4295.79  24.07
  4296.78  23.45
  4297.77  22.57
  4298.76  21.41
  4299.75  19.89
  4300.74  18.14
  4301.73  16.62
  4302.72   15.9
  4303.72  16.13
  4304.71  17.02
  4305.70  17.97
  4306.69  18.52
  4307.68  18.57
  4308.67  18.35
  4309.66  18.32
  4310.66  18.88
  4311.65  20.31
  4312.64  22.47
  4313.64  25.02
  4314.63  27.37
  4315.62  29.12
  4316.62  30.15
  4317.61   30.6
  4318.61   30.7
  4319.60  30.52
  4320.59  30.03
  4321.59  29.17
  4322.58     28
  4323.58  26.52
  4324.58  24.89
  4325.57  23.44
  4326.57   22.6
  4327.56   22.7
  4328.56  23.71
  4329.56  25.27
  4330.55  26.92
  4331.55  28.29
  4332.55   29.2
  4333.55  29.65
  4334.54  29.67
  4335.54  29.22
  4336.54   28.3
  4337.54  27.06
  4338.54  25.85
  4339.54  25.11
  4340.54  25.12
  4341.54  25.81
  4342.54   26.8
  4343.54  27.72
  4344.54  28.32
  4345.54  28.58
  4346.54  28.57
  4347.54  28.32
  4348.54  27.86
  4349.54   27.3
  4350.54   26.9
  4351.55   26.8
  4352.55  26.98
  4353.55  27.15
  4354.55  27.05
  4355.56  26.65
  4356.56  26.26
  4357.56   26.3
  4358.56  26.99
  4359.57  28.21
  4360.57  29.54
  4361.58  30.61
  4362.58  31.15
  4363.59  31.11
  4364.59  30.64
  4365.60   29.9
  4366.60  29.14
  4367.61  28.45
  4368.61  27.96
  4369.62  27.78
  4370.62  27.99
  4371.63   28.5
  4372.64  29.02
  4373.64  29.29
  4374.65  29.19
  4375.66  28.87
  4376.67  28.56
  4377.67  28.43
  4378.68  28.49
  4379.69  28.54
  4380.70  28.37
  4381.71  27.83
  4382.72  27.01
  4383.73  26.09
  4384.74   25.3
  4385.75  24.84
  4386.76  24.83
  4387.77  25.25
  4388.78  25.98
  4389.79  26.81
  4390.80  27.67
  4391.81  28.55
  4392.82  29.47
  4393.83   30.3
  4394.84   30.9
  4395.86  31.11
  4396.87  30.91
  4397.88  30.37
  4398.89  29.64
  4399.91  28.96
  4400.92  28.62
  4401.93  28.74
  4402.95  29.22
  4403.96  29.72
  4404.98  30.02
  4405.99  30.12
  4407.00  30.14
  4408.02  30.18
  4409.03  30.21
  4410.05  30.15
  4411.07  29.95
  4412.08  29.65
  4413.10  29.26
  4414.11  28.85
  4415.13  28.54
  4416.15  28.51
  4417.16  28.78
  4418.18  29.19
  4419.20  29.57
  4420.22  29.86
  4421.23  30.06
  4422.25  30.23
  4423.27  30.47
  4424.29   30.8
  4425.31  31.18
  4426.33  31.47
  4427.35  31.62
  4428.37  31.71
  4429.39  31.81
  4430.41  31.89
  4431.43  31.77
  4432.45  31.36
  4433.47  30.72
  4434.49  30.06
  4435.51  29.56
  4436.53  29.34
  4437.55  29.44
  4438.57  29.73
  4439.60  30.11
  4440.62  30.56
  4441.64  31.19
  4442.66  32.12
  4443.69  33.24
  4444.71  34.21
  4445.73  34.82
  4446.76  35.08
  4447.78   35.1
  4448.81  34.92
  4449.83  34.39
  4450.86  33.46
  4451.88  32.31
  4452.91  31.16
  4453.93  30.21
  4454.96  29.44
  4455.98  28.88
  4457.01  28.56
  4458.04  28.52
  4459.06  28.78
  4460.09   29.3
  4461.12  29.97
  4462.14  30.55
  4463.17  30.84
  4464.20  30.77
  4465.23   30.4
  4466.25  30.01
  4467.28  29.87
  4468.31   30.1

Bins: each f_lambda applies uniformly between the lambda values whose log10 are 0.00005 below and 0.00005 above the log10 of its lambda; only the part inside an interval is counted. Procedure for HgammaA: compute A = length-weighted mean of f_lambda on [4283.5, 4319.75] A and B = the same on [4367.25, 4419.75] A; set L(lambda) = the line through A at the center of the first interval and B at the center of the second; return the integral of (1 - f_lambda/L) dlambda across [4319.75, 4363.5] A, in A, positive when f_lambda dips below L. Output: -3.6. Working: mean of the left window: 22.6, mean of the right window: 28.7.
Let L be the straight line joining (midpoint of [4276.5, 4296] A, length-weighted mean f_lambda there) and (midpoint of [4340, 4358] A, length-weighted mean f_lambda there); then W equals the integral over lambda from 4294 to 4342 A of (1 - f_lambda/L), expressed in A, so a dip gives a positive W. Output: 3.2 A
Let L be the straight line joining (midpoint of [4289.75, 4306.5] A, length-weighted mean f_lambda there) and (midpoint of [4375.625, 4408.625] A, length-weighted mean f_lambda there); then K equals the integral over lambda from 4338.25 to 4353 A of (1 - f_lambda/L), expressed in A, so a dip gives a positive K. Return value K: -1.4 A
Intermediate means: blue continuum 20.8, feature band 27.1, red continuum 28.5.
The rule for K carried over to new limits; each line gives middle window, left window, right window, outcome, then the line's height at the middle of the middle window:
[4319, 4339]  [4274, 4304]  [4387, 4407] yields -1.3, 25.4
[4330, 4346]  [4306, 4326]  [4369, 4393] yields -1.1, 25.9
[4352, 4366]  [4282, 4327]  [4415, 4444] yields -1.0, 26.5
